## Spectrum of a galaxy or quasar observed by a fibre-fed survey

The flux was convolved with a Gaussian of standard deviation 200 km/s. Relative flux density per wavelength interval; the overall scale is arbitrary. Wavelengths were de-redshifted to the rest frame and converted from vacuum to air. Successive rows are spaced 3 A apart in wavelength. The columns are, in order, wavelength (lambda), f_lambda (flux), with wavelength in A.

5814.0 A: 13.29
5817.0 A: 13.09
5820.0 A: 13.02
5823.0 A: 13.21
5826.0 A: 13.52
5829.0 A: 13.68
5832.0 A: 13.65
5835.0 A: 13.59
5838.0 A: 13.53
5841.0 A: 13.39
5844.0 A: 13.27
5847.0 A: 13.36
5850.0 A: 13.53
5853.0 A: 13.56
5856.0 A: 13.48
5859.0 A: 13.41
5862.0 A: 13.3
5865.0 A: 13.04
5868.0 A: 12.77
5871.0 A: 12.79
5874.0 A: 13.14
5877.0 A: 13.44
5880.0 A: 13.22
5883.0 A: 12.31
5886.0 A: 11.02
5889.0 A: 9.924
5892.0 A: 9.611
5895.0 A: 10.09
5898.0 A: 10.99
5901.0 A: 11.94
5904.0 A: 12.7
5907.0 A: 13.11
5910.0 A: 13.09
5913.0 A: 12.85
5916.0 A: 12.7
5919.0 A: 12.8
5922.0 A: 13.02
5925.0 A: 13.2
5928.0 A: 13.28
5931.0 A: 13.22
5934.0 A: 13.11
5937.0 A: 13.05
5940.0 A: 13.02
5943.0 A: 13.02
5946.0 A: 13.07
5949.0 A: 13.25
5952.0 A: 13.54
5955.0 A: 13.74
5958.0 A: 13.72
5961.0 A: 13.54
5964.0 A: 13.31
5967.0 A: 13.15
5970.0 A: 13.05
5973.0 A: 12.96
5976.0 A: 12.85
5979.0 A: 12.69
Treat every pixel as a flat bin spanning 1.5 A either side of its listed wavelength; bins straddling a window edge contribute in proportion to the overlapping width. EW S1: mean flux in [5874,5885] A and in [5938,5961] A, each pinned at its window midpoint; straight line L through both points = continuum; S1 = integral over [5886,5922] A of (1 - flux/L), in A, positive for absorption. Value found 3.5 A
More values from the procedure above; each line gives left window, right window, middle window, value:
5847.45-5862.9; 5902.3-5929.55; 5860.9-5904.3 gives 4.1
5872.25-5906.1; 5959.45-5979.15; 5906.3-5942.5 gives -2.1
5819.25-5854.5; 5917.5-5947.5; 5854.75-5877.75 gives 0.3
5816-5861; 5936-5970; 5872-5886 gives 0.6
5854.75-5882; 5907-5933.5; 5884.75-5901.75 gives 3.3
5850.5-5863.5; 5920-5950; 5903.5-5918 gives 0.3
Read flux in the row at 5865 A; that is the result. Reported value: 13.04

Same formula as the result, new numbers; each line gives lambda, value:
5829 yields 13.68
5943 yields 13.02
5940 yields 13.02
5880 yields 13.22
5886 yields 11.02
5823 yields 13.21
